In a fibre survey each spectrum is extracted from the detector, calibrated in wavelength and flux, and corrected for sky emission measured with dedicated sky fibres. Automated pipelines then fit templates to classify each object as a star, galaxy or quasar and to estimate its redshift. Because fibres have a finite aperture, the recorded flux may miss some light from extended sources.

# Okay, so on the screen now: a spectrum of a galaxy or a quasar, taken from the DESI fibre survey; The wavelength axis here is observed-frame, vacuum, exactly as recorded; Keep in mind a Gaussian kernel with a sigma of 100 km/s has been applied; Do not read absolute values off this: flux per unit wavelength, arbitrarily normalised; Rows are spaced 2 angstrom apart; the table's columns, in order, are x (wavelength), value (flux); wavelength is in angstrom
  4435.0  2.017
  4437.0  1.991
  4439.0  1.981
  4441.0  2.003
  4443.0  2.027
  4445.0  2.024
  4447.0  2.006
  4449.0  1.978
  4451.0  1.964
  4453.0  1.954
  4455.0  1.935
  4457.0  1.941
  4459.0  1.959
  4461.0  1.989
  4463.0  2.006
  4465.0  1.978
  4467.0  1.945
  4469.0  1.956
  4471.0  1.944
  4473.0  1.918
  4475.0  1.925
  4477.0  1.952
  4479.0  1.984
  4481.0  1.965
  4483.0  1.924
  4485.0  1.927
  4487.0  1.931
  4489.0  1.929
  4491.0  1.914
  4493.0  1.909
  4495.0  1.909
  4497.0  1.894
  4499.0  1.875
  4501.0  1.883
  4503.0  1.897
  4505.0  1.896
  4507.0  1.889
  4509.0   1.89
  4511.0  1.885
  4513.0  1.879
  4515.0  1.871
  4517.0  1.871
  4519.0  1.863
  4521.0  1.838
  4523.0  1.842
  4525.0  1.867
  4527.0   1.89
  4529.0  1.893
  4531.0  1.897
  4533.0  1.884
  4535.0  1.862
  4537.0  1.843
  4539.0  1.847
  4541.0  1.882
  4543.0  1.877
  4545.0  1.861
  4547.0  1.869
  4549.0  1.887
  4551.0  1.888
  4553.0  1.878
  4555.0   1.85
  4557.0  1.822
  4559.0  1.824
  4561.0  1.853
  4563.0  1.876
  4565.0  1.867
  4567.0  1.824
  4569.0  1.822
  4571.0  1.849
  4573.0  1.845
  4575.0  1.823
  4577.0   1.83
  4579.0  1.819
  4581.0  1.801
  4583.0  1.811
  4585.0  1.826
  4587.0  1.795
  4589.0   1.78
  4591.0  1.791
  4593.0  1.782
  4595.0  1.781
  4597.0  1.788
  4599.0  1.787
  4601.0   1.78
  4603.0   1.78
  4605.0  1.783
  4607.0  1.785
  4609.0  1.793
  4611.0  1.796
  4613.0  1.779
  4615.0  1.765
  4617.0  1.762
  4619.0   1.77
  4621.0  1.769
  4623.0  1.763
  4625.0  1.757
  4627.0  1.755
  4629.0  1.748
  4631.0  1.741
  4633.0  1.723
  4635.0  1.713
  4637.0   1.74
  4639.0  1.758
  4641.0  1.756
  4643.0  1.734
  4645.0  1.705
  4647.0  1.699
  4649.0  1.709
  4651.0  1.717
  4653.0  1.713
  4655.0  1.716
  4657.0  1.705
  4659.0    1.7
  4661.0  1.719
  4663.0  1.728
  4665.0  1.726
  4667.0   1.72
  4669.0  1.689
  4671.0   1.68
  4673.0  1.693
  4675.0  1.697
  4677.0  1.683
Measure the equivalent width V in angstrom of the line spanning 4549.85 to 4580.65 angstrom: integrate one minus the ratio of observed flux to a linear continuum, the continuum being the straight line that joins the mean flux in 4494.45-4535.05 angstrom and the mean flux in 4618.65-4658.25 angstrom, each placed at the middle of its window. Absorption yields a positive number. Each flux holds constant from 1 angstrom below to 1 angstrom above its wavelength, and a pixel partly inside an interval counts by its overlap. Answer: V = -0.40 angstrom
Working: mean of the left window 1.88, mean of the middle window 1.84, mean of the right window 1.73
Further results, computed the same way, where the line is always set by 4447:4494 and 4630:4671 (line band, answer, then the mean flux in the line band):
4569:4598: -0.1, 1.81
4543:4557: -0.2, 1.87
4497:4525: 0.3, 1.88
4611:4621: 0.0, 1.77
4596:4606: 0.0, 1.78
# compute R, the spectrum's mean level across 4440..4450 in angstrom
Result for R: 2.01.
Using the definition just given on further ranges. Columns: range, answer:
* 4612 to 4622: 1.77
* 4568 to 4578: 1.83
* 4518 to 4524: 1.85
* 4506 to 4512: 1.89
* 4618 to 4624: 1.77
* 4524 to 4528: 1.88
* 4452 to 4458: 1.94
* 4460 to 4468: 1.98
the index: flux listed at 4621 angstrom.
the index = 1.769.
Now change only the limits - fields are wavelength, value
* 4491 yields 1.914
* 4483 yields 1.924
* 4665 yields 1.726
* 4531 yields 1.897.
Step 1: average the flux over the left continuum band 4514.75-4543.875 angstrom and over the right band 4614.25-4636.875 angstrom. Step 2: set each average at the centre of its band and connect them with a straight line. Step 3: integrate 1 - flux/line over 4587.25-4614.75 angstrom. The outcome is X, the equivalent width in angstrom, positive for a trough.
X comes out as -0.1 angstrom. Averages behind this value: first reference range 1.87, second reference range 1.75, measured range 1.78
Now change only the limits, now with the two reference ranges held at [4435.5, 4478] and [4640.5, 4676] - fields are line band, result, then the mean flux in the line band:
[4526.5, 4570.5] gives -0.25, 1.86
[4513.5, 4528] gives 0.19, 1.86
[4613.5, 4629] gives -0.04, 1.76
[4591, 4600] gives 0.03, 1.79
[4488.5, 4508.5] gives 0.19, 1.9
